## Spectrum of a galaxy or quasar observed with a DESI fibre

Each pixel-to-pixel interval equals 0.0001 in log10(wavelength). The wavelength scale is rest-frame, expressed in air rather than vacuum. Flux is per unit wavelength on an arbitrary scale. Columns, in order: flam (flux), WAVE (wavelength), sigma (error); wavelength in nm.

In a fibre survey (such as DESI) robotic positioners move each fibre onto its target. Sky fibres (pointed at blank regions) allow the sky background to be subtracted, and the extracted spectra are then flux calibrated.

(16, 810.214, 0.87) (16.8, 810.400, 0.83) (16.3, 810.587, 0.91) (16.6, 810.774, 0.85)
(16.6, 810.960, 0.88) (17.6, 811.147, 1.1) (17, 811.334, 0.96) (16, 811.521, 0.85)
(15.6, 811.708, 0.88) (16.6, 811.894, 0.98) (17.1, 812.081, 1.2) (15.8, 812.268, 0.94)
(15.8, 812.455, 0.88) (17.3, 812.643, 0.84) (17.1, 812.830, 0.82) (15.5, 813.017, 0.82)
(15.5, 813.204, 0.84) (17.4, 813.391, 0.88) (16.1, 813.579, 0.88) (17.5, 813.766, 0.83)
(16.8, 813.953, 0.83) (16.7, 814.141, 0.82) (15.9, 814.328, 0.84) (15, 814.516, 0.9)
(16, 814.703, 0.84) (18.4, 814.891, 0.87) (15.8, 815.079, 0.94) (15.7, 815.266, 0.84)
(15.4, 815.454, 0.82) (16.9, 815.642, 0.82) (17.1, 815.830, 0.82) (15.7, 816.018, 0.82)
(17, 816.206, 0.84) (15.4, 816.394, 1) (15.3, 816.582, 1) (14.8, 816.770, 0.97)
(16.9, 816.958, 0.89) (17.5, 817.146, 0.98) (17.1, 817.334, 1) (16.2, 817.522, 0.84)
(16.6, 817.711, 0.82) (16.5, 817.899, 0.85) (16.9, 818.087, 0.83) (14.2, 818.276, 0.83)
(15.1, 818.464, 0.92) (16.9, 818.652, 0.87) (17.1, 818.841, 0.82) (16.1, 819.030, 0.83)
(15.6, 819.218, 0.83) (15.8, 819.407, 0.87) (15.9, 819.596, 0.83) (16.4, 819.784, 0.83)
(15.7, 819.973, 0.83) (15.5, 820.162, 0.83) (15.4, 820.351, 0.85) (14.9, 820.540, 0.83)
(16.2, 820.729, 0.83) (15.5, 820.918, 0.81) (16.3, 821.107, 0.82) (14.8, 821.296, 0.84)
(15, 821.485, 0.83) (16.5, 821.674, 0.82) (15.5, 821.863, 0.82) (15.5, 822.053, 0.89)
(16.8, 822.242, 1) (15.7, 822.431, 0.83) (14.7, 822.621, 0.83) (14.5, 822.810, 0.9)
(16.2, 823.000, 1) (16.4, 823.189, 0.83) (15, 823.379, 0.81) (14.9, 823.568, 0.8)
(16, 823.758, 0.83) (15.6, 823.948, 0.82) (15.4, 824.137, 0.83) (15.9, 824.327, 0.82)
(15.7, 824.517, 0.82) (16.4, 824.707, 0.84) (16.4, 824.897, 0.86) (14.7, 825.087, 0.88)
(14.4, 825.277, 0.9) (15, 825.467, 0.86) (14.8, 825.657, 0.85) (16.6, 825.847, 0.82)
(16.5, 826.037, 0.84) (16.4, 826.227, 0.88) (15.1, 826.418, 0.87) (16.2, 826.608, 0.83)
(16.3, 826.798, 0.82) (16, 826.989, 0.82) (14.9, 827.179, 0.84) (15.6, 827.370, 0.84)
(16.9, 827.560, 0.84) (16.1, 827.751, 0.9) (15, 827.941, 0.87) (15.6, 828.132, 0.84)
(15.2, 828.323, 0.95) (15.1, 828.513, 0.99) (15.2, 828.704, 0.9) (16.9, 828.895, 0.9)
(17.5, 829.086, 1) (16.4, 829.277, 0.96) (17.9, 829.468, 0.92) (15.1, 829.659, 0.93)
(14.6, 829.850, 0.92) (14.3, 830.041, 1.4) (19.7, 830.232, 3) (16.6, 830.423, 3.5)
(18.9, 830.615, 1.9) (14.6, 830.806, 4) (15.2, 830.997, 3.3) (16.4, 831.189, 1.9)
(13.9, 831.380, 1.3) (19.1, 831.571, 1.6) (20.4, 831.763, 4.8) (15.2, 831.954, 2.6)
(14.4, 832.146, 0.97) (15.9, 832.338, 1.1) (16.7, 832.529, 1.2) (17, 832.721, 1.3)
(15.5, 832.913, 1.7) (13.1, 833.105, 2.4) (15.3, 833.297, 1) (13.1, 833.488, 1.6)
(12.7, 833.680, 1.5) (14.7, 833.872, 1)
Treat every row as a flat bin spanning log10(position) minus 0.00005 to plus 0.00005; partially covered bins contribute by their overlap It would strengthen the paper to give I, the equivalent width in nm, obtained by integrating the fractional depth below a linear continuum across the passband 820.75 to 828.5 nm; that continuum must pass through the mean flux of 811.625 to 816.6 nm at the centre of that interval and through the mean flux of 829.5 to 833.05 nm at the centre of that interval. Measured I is 0.31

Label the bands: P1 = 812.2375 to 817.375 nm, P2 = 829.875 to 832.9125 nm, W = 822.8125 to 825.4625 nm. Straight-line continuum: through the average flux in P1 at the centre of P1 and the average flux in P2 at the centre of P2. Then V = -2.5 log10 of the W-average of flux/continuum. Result 0.06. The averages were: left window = 16.3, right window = 16.5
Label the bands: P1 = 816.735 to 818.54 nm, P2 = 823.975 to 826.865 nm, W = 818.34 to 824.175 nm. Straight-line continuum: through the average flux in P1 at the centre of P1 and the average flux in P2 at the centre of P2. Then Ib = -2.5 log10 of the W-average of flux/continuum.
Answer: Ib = 0.020 mag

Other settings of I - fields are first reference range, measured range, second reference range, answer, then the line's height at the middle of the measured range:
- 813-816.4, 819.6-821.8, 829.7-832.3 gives 0.09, 16.4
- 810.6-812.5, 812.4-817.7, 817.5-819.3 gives -0.02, 16.3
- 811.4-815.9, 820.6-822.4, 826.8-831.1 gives 0.05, 16.2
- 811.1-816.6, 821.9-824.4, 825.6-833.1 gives 0.10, 16.2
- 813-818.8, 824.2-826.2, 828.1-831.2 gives 0.07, 16.2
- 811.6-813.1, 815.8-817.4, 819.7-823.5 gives -0.02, 16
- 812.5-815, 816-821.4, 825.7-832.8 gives 0.15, 16.4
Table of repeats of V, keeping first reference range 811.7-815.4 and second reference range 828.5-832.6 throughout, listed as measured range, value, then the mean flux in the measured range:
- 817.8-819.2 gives 0.02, 16.1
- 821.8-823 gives 0.06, 15.5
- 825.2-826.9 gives 0.05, 15.7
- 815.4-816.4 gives 0.00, 16.3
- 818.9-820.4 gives 0.04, 15.8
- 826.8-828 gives 0.04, 15.8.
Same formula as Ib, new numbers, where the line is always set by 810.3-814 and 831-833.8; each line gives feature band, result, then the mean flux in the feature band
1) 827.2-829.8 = -0.01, 16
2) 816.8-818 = -0.03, 16.7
